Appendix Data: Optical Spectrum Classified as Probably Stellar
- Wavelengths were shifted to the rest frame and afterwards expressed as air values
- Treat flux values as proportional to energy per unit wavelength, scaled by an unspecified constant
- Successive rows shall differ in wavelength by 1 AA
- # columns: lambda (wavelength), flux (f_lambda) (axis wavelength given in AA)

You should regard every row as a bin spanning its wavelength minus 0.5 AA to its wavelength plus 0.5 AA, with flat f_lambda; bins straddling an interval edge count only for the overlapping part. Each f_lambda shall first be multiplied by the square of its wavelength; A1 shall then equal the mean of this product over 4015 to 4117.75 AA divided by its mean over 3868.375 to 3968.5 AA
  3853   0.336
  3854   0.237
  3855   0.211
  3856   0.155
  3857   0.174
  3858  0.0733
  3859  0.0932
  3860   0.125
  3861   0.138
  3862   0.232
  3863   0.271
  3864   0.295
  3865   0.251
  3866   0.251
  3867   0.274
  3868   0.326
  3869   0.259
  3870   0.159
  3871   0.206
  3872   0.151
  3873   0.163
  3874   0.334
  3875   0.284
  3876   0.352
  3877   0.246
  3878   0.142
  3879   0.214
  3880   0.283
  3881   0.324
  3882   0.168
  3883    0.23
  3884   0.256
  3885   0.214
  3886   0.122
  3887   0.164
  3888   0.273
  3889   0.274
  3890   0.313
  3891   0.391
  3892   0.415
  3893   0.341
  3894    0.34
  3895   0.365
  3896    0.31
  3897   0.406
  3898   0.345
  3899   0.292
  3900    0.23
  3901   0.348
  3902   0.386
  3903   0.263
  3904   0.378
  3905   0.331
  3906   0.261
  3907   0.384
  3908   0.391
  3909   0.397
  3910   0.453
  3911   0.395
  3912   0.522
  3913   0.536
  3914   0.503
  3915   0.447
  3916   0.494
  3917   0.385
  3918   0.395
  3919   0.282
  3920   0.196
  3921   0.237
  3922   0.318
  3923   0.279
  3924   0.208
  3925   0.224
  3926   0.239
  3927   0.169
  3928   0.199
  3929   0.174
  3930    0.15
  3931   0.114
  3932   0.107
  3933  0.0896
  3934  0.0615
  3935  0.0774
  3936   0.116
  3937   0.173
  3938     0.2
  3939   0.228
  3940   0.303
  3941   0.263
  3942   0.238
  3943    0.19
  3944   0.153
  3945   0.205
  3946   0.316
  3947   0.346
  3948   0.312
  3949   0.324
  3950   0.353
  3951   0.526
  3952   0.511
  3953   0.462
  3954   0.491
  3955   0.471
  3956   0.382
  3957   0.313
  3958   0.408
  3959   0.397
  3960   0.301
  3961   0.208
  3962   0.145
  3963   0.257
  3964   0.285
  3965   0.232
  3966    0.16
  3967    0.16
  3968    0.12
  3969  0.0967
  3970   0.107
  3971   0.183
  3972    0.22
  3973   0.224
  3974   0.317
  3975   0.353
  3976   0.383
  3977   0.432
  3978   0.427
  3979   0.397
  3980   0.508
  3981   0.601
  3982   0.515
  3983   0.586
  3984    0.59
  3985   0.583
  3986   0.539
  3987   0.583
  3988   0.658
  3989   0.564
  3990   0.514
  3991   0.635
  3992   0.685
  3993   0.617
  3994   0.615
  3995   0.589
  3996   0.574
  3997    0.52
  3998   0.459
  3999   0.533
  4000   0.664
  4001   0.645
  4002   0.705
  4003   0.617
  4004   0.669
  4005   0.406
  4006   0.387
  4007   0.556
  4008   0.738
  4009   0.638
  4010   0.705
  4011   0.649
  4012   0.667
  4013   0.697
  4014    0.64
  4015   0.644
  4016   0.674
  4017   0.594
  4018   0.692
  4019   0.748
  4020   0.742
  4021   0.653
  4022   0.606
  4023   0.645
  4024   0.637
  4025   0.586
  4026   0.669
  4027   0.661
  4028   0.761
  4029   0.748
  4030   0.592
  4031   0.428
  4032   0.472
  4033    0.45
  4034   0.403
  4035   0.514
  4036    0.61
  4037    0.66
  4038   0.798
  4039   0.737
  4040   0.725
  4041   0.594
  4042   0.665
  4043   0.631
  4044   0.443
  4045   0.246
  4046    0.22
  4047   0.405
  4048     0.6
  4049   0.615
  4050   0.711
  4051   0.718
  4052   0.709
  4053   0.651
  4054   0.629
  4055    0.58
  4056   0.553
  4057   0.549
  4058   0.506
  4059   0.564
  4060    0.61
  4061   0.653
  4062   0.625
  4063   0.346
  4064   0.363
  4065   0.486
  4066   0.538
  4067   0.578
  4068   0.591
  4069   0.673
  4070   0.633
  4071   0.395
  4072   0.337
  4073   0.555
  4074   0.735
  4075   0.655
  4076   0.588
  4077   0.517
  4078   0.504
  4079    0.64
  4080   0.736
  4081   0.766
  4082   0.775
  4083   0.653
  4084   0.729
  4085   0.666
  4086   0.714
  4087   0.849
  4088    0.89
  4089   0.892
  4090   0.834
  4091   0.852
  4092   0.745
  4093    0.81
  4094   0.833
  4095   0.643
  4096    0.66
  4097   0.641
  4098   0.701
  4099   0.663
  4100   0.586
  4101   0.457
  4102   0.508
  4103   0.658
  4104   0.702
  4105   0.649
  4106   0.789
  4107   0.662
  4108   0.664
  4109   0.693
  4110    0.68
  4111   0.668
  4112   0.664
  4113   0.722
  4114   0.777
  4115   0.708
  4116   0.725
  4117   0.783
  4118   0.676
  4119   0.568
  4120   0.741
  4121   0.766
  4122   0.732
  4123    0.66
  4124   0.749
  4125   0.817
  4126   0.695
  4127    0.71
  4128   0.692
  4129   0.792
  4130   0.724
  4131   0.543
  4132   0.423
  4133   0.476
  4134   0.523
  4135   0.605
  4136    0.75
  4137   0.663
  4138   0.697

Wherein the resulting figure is 2.39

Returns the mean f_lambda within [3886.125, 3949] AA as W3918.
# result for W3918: 0.288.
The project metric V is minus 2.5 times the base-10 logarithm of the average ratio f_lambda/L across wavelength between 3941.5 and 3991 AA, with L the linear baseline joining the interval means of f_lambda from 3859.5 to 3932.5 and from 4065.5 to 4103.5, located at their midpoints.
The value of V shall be 0.19 mag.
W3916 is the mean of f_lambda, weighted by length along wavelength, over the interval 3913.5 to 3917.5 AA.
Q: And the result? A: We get 0.457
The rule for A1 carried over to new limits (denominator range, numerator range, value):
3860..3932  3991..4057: 2.24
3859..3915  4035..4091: 2.26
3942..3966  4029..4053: 1.83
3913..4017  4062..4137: 1.79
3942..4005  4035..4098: 1.57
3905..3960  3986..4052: 2.08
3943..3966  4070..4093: 2.22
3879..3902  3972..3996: 1.85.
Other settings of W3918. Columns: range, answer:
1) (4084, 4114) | 0.708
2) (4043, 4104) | 0.617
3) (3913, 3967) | 0.277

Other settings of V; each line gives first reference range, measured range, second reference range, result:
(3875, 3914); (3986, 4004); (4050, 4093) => -0.20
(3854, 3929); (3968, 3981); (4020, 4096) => 0.42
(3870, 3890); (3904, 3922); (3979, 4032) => -0.17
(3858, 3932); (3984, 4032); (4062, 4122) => -0.23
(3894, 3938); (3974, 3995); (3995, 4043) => -0.05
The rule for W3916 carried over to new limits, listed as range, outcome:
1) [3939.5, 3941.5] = 0.283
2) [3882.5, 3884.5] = 0.243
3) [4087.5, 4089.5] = 0.891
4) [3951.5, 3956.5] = 0.463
